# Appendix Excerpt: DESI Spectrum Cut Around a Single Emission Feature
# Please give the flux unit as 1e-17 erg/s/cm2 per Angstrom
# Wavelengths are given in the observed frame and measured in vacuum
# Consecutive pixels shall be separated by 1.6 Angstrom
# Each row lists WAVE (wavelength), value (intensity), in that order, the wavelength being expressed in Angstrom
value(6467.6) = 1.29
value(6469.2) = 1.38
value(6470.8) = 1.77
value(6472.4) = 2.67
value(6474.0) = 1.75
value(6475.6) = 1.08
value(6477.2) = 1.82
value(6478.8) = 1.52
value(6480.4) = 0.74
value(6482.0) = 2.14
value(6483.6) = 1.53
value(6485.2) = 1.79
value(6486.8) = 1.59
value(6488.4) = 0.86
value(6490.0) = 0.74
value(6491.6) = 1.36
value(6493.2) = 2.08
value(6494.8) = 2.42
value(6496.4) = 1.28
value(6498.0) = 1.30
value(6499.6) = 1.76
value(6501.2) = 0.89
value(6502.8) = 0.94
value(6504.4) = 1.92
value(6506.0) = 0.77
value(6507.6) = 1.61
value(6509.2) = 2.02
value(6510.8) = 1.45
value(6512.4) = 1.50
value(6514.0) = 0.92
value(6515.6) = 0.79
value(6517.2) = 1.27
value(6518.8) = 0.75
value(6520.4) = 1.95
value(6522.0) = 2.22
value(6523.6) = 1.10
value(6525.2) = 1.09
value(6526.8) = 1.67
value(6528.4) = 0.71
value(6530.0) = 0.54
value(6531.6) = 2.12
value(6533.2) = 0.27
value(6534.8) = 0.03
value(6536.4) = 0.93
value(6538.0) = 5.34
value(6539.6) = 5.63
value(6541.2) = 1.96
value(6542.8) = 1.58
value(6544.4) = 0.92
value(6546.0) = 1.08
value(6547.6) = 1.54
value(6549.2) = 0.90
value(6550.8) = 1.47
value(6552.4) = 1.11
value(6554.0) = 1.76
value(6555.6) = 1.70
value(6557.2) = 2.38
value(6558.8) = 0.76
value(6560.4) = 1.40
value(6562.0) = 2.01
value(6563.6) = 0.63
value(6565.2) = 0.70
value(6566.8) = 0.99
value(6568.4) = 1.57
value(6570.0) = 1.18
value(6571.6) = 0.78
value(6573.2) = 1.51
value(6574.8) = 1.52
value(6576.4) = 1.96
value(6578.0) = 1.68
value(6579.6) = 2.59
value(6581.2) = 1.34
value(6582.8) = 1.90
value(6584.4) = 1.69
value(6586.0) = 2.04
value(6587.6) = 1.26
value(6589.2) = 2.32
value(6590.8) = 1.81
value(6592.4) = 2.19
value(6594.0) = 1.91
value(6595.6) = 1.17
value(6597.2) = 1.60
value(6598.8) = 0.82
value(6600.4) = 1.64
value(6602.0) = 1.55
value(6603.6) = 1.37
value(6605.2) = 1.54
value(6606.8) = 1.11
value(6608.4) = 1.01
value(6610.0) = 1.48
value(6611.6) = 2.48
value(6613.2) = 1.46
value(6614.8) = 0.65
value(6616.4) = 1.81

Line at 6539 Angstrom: H-beta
